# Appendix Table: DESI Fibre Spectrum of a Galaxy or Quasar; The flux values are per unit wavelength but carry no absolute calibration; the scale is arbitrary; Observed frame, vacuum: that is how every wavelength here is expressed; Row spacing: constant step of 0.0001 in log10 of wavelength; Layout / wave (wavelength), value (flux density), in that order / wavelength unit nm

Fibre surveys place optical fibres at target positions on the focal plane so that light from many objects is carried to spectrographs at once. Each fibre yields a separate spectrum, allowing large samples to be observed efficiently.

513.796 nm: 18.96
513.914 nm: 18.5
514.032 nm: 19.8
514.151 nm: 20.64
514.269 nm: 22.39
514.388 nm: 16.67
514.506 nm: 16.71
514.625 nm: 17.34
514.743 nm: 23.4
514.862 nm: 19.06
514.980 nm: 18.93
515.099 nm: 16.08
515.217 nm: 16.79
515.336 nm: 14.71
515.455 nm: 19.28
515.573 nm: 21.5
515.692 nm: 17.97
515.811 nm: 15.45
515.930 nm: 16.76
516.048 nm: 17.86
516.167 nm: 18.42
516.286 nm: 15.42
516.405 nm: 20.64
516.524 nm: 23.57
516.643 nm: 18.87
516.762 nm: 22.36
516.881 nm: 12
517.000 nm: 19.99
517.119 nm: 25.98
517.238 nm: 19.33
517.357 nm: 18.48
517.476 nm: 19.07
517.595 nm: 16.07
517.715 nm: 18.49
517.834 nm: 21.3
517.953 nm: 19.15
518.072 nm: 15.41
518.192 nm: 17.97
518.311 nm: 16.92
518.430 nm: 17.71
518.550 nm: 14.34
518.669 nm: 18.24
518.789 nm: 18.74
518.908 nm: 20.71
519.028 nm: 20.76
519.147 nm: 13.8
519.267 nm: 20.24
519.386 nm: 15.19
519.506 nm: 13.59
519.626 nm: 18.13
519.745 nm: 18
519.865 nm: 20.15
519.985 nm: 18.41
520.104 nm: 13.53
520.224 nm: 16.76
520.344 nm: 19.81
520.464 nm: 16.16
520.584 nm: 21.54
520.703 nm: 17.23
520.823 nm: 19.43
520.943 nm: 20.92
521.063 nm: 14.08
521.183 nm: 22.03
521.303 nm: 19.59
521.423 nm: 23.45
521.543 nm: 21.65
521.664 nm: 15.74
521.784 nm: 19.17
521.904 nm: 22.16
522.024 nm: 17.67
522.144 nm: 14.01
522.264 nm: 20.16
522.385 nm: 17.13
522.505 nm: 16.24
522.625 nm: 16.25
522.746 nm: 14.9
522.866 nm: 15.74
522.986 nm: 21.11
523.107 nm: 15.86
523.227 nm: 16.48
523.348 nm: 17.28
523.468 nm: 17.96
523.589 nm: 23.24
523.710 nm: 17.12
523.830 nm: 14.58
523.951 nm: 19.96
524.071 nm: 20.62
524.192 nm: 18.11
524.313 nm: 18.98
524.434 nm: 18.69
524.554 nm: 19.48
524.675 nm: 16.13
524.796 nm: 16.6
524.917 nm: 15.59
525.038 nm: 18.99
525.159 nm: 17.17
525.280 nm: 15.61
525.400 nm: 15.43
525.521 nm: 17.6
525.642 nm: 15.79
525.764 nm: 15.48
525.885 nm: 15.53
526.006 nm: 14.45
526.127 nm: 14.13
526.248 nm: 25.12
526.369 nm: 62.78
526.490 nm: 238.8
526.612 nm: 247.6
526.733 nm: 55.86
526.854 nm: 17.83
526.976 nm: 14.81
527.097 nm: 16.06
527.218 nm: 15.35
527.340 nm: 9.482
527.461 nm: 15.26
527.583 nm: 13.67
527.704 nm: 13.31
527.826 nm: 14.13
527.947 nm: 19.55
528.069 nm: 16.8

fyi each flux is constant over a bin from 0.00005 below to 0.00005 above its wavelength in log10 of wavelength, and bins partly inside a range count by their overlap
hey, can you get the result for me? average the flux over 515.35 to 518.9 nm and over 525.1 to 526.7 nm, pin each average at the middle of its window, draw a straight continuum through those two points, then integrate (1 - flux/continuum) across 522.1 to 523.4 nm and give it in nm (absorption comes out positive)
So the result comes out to 0.78 nm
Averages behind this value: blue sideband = 18.5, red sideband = 55.1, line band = 16.9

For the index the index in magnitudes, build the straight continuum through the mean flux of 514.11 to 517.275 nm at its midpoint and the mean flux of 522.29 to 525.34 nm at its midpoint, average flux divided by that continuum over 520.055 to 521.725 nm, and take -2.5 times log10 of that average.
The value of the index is -0.04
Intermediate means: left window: 18.8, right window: 17.6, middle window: 18.7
